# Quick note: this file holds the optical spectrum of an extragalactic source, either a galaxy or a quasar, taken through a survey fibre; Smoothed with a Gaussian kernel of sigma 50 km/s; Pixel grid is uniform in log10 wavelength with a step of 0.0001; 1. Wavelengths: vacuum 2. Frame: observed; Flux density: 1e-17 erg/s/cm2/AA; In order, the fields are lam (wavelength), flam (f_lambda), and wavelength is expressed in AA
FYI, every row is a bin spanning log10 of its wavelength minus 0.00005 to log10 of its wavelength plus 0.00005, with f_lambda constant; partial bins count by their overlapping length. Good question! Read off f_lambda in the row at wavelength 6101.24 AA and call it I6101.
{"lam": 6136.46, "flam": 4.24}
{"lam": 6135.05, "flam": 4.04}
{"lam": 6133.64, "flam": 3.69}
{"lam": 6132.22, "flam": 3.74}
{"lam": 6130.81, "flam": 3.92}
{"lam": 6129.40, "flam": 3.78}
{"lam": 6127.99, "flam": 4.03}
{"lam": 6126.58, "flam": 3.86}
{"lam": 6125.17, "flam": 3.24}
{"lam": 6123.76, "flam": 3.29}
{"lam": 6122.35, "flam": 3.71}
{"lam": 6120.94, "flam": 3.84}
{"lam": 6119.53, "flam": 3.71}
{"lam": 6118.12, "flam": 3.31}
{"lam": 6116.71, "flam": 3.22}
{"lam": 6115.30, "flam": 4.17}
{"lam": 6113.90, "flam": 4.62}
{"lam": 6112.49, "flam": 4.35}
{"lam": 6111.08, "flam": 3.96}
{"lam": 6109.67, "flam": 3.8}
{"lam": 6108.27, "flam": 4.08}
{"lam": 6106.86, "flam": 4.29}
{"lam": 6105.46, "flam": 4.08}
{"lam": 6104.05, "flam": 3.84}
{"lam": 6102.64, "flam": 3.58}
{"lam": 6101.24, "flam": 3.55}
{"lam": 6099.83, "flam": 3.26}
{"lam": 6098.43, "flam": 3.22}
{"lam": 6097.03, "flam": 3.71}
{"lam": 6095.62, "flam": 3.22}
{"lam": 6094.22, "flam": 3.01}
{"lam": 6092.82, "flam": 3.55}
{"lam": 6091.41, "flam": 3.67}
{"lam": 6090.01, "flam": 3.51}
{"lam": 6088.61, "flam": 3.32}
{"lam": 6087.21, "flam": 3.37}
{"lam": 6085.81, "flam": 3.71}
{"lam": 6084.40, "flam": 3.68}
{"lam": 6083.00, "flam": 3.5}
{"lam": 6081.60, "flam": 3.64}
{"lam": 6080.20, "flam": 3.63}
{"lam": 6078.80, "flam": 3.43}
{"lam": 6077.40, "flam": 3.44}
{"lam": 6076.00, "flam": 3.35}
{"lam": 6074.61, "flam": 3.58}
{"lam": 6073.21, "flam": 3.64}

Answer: 3.55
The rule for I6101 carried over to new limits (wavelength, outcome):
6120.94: 3.84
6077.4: 3.44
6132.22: 3.74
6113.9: 4.62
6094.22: 3.01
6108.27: 4.08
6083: 3.5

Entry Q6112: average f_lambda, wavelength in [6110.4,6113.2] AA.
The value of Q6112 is 4.15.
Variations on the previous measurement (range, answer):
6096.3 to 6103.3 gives 3.46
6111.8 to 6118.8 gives 3.94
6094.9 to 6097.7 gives 3.46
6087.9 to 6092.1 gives 3.5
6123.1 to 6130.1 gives 3.64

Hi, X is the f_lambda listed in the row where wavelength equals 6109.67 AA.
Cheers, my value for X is 3.8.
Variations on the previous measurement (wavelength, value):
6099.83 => 3.26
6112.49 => 4.35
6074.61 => 3.58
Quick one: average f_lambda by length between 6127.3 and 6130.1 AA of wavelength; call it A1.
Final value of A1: 3.91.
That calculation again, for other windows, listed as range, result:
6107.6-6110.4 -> 3.94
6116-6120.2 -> 3.41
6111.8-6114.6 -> 4.49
